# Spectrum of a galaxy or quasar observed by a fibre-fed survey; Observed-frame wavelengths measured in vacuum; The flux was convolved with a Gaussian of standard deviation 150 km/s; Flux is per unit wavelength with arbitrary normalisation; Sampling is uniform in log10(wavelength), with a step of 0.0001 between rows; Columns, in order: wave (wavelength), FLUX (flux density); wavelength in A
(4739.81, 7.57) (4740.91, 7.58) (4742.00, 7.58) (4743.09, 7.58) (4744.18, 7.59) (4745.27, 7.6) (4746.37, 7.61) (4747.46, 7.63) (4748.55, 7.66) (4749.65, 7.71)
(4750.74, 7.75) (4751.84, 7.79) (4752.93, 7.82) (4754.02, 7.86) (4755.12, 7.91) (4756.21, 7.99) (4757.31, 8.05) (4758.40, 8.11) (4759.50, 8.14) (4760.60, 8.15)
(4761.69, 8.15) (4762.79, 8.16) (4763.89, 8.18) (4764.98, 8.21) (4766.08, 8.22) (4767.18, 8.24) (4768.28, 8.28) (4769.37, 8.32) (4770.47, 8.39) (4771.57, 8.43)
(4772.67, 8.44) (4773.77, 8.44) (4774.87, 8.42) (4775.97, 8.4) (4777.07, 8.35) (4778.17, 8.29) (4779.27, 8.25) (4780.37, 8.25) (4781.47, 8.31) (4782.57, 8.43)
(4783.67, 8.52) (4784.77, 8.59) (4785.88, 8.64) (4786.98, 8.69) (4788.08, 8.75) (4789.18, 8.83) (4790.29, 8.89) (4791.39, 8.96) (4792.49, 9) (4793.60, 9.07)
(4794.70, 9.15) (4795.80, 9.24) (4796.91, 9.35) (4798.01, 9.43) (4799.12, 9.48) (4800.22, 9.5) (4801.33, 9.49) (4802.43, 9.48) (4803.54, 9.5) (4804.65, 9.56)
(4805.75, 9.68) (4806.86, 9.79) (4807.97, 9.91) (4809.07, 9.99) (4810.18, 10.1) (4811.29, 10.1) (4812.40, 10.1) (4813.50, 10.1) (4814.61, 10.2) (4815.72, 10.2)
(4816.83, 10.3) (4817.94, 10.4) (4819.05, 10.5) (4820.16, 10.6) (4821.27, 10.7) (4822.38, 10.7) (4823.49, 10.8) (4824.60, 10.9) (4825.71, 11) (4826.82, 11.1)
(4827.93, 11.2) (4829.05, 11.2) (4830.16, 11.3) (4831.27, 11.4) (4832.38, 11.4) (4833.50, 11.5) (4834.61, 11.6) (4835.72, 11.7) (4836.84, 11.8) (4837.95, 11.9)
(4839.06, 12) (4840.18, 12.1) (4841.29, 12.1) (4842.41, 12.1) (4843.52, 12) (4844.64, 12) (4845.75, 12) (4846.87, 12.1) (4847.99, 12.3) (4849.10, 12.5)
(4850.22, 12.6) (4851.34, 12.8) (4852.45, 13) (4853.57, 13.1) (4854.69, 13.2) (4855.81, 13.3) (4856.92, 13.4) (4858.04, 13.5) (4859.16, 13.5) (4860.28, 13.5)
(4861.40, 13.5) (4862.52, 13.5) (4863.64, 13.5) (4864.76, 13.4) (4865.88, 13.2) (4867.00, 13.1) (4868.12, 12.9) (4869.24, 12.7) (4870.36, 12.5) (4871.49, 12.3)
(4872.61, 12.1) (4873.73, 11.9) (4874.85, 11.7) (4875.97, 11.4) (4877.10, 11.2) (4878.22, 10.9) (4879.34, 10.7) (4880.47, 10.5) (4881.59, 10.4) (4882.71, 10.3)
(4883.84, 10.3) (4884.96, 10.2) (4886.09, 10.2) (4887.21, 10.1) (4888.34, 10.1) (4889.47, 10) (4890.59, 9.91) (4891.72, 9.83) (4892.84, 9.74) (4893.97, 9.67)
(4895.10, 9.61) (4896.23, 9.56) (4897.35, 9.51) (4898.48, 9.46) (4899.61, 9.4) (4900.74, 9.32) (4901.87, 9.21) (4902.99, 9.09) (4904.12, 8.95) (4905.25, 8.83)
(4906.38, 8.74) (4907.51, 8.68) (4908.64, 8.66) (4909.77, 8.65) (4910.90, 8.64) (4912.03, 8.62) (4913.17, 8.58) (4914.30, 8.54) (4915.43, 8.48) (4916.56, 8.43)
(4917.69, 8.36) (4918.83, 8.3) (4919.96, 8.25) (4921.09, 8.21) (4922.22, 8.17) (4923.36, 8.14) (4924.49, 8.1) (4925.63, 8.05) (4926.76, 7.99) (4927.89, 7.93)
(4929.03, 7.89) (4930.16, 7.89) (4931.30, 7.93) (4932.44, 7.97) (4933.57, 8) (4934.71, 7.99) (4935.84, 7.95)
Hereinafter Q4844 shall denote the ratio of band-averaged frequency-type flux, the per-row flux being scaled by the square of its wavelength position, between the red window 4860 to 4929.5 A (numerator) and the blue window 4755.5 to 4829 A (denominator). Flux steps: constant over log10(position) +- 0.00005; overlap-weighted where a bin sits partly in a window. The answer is 1.13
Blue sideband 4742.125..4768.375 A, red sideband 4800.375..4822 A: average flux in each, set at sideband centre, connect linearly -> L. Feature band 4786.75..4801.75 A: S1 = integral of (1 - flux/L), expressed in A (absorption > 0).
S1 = 0.4 A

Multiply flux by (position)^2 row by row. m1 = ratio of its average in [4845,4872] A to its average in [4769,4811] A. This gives 1.49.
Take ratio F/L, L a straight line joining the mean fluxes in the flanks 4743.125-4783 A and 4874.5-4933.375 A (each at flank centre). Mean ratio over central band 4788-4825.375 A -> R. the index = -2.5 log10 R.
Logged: -0.16 mag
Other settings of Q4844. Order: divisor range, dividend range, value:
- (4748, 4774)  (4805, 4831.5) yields 1.33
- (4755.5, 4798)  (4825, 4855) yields 1.44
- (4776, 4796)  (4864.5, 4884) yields 1.41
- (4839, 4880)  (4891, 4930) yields 0.71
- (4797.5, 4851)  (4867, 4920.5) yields 0.94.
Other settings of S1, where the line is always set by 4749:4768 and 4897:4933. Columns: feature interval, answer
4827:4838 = -4.3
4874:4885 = -3.2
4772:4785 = -0.5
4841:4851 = -4.7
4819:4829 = -3.2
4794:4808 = -2.3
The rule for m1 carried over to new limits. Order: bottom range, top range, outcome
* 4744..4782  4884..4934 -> 1.16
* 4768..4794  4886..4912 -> 1.15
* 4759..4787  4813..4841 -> 1.36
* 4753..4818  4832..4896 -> 1.37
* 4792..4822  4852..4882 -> 1.31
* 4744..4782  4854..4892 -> 1.53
